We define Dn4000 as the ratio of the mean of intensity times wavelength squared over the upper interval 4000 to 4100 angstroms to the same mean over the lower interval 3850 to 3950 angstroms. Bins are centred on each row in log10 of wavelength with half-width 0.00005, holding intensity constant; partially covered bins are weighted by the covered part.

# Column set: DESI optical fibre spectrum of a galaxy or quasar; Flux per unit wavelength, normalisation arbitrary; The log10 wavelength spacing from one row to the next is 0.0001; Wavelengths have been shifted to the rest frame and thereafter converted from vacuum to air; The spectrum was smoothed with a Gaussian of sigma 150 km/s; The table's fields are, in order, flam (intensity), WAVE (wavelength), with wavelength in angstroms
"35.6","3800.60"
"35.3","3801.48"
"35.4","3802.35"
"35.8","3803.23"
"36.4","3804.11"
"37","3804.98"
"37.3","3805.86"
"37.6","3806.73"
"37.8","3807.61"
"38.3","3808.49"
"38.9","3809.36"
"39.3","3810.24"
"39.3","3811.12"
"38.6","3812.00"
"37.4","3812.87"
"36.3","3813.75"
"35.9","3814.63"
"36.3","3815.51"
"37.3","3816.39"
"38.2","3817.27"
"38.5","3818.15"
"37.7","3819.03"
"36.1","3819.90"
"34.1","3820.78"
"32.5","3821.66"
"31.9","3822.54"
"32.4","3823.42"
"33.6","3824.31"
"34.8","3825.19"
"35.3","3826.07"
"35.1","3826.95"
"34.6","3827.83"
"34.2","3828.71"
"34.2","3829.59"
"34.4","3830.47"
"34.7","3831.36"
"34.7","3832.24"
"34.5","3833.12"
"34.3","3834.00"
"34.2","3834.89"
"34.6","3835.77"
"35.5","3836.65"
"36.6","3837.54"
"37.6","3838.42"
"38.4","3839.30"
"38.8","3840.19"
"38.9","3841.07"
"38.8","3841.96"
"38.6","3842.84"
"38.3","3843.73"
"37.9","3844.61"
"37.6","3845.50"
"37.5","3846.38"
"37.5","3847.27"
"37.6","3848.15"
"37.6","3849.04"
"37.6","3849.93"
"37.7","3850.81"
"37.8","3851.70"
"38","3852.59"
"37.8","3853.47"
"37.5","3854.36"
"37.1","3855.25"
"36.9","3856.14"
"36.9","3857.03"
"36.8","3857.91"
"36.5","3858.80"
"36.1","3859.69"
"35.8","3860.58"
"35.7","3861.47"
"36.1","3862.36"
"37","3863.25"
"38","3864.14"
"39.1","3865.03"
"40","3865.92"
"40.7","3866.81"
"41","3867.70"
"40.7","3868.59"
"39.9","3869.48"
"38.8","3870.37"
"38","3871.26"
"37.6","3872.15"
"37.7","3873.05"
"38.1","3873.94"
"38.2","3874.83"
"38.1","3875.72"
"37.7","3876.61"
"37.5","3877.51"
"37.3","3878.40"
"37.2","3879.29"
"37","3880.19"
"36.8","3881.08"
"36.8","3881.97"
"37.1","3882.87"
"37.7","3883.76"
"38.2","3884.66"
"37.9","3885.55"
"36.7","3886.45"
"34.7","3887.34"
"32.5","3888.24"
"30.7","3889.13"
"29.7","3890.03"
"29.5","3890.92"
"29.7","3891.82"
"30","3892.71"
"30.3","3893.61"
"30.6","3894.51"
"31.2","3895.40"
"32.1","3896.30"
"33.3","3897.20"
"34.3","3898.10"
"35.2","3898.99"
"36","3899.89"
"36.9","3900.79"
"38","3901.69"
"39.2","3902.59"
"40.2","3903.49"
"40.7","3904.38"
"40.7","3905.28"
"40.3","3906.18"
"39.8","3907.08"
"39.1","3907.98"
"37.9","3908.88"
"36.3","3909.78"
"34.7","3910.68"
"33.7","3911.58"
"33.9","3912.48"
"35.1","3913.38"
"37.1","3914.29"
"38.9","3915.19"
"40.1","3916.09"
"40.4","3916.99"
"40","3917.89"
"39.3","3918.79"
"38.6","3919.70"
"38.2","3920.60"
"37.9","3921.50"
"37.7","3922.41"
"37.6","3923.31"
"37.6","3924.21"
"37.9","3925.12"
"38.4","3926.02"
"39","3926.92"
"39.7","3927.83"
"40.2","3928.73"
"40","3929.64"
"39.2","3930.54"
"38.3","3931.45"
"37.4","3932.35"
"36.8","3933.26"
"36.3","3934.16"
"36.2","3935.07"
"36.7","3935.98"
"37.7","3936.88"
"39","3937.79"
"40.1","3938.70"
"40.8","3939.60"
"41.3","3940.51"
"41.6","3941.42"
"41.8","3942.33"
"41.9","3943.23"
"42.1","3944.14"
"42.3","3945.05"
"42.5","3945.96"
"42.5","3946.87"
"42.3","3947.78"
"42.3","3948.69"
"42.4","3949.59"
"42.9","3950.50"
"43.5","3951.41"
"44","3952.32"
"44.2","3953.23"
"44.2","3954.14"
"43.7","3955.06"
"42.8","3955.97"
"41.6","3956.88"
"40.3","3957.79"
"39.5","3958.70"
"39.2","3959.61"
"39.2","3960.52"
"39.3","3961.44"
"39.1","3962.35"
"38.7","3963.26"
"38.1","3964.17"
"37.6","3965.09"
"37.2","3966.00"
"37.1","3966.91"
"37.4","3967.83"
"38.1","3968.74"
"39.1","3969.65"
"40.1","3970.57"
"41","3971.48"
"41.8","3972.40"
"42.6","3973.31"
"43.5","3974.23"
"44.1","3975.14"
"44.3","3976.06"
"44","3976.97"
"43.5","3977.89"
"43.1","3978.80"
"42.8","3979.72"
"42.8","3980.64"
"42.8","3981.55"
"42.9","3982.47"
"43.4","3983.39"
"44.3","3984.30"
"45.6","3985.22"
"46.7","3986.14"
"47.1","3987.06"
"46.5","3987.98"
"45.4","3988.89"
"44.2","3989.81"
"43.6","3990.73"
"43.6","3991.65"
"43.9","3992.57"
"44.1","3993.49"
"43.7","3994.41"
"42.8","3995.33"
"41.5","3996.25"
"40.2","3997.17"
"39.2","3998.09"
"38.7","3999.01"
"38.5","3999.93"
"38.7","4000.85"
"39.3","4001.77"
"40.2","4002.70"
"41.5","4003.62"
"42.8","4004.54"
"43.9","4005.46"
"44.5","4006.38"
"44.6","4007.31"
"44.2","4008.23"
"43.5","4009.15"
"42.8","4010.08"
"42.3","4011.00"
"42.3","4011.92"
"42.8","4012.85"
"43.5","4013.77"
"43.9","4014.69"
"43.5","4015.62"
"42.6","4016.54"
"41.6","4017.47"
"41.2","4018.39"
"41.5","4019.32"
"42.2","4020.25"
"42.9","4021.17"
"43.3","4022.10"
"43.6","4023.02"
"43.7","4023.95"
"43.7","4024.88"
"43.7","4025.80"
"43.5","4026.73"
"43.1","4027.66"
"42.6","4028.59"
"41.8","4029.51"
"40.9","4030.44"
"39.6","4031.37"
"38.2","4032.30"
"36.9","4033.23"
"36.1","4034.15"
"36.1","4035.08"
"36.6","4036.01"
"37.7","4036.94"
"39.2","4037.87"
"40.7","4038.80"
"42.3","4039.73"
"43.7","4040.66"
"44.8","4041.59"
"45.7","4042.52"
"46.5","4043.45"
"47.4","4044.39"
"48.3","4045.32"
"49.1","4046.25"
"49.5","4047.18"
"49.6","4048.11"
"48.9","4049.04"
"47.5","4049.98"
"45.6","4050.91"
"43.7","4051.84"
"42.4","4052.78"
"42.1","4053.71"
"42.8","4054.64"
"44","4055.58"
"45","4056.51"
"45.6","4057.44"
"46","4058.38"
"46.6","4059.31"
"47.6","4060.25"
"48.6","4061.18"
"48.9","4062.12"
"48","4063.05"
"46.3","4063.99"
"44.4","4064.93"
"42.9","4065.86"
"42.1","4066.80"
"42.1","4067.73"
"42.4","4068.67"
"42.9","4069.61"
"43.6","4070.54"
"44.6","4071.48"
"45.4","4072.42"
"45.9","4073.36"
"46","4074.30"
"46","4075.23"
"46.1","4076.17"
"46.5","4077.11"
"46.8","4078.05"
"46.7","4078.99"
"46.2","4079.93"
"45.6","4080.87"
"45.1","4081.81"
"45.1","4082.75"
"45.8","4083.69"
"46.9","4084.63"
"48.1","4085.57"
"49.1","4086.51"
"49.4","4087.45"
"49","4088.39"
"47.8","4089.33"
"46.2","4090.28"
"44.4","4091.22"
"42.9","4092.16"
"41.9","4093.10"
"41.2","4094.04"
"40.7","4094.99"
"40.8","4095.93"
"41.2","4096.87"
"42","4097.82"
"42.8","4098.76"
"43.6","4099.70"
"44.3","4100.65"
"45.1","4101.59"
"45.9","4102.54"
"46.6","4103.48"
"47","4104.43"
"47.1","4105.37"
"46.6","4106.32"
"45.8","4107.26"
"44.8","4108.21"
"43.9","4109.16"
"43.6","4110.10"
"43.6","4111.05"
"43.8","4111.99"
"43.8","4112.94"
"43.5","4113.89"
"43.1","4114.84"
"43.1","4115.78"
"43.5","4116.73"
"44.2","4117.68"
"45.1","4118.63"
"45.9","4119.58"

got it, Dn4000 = 1.26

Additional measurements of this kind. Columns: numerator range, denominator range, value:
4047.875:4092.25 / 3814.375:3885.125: 1.38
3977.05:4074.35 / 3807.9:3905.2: 1.30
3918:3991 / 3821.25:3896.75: 1.19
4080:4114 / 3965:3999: 1.12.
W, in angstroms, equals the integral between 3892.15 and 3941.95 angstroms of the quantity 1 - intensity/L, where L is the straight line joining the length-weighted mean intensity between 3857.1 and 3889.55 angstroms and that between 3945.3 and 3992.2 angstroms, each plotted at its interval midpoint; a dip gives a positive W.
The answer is 2.7 angstroms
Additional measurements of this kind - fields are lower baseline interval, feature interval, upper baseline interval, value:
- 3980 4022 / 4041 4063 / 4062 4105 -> -1.1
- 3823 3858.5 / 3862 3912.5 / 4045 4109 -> 2.2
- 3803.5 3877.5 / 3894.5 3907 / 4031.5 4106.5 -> 0.8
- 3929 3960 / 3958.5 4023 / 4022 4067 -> 0.3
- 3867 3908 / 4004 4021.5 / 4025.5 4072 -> -0.4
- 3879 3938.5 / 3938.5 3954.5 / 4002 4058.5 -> -1.6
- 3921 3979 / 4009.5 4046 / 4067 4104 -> 0.7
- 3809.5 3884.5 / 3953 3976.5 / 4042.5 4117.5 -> 0.4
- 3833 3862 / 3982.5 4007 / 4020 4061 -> -0.5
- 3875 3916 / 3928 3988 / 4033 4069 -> -3.0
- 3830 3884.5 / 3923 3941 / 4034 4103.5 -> 0.7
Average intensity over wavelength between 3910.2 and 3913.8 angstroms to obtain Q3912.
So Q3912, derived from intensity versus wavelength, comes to 34.4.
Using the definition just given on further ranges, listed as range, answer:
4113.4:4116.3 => 43.2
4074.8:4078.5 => 46.3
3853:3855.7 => 37.5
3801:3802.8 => 35.3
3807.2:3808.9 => 38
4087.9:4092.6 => 46.1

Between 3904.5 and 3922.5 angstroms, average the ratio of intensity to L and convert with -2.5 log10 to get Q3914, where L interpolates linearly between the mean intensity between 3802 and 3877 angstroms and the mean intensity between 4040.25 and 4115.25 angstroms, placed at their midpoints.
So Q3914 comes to 0.04 mag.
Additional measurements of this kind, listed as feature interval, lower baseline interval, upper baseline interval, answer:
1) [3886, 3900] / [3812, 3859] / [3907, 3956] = 0.19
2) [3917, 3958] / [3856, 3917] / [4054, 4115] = -0.04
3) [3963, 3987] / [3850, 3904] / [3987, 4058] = -0.03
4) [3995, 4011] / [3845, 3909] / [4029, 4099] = 0.01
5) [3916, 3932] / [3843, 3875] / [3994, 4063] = 0.03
